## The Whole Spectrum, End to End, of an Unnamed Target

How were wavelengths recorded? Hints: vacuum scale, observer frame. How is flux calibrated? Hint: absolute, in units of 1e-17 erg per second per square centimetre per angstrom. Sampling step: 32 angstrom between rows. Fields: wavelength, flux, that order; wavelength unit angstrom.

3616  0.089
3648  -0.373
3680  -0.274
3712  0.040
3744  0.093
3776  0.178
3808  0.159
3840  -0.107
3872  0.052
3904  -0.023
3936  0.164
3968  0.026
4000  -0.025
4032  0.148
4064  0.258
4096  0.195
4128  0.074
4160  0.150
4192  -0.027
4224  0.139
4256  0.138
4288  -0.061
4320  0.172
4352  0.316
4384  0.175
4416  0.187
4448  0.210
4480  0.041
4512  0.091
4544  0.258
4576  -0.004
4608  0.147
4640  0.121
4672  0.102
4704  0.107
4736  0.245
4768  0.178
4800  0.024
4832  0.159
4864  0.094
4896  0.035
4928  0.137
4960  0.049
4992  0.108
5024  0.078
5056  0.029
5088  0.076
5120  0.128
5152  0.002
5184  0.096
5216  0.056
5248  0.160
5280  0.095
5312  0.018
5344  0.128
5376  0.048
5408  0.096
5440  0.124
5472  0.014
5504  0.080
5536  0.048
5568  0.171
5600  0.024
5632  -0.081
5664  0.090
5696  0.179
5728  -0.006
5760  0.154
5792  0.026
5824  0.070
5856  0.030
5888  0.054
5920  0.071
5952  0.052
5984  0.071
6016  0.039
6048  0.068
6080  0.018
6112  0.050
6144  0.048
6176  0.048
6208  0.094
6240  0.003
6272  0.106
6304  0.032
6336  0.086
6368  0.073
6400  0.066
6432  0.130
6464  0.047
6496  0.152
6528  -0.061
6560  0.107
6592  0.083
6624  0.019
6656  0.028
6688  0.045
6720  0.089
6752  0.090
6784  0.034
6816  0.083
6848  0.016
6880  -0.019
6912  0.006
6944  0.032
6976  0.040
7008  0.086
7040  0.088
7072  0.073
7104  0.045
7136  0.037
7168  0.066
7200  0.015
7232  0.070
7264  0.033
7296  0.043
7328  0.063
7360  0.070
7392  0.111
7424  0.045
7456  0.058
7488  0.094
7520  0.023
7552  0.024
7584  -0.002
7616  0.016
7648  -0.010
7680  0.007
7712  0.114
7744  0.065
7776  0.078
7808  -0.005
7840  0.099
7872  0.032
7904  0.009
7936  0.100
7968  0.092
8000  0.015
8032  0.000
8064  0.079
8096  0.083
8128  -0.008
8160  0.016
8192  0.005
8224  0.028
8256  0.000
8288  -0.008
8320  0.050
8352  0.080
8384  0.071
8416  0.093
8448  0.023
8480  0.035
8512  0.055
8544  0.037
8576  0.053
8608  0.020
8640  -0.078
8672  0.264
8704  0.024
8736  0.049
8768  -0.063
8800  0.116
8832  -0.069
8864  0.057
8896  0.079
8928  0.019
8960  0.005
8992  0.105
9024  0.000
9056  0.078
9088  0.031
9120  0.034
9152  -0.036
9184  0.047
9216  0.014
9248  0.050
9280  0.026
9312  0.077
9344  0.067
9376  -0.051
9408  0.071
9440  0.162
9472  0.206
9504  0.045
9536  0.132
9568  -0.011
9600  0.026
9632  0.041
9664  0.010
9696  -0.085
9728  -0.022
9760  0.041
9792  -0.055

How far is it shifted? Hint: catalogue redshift 1.327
